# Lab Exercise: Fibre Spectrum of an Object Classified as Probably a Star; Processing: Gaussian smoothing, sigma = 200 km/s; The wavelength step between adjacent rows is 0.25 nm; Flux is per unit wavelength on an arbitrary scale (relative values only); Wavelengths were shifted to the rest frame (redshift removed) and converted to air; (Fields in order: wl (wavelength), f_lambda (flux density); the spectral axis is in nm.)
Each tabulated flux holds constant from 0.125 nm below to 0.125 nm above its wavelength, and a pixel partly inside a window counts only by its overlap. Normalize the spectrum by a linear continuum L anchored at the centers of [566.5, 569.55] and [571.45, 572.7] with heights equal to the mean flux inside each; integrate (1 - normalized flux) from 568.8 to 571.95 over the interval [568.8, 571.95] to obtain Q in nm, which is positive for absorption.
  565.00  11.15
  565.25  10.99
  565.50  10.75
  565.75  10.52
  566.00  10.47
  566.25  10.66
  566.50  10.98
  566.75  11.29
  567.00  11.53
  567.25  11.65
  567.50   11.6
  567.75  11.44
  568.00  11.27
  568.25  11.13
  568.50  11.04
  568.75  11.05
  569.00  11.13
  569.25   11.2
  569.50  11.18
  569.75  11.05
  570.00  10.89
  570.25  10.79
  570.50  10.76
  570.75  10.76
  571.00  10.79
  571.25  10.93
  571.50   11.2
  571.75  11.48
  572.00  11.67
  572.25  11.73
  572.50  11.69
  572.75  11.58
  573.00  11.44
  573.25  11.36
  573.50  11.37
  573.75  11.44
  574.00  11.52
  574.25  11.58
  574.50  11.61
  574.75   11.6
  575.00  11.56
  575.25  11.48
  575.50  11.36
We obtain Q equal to 0.116 nm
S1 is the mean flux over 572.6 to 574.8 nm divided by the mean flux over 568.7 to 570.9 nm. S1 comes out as 1.05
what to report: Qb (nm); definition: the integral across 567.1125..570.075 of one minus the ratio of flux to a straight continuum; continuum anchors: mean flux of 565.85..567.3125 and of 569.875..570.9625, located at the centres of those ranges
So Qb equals -0.08 nm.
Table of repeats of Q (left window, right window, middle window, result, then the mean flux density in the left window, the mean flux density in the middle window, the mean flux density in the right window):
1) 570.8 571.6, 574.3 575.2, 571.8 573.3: -0.05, 10.9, 11.6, 11.6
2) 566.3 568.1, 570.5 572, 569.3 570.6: 0.02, 11.4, 11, 11.1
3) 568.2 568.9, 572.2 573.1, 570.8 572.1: 0.03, 11.1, 11.2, 11.6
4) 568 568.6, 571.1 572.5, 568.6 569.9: 0.01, 11.1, 11.1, 11.4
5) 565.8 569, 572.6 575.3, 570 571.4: 0.06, 11.2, 10.8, 11.5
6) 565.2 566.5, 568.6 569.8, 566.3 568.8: -0.09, 10.7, 11.3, 11.1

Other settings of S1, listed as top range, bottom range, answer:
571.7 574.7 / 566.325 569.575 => 1.03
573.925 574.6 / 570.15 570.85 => 1.07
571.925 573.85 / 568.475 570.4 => 1.04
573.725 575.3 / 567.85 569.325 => 1.04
